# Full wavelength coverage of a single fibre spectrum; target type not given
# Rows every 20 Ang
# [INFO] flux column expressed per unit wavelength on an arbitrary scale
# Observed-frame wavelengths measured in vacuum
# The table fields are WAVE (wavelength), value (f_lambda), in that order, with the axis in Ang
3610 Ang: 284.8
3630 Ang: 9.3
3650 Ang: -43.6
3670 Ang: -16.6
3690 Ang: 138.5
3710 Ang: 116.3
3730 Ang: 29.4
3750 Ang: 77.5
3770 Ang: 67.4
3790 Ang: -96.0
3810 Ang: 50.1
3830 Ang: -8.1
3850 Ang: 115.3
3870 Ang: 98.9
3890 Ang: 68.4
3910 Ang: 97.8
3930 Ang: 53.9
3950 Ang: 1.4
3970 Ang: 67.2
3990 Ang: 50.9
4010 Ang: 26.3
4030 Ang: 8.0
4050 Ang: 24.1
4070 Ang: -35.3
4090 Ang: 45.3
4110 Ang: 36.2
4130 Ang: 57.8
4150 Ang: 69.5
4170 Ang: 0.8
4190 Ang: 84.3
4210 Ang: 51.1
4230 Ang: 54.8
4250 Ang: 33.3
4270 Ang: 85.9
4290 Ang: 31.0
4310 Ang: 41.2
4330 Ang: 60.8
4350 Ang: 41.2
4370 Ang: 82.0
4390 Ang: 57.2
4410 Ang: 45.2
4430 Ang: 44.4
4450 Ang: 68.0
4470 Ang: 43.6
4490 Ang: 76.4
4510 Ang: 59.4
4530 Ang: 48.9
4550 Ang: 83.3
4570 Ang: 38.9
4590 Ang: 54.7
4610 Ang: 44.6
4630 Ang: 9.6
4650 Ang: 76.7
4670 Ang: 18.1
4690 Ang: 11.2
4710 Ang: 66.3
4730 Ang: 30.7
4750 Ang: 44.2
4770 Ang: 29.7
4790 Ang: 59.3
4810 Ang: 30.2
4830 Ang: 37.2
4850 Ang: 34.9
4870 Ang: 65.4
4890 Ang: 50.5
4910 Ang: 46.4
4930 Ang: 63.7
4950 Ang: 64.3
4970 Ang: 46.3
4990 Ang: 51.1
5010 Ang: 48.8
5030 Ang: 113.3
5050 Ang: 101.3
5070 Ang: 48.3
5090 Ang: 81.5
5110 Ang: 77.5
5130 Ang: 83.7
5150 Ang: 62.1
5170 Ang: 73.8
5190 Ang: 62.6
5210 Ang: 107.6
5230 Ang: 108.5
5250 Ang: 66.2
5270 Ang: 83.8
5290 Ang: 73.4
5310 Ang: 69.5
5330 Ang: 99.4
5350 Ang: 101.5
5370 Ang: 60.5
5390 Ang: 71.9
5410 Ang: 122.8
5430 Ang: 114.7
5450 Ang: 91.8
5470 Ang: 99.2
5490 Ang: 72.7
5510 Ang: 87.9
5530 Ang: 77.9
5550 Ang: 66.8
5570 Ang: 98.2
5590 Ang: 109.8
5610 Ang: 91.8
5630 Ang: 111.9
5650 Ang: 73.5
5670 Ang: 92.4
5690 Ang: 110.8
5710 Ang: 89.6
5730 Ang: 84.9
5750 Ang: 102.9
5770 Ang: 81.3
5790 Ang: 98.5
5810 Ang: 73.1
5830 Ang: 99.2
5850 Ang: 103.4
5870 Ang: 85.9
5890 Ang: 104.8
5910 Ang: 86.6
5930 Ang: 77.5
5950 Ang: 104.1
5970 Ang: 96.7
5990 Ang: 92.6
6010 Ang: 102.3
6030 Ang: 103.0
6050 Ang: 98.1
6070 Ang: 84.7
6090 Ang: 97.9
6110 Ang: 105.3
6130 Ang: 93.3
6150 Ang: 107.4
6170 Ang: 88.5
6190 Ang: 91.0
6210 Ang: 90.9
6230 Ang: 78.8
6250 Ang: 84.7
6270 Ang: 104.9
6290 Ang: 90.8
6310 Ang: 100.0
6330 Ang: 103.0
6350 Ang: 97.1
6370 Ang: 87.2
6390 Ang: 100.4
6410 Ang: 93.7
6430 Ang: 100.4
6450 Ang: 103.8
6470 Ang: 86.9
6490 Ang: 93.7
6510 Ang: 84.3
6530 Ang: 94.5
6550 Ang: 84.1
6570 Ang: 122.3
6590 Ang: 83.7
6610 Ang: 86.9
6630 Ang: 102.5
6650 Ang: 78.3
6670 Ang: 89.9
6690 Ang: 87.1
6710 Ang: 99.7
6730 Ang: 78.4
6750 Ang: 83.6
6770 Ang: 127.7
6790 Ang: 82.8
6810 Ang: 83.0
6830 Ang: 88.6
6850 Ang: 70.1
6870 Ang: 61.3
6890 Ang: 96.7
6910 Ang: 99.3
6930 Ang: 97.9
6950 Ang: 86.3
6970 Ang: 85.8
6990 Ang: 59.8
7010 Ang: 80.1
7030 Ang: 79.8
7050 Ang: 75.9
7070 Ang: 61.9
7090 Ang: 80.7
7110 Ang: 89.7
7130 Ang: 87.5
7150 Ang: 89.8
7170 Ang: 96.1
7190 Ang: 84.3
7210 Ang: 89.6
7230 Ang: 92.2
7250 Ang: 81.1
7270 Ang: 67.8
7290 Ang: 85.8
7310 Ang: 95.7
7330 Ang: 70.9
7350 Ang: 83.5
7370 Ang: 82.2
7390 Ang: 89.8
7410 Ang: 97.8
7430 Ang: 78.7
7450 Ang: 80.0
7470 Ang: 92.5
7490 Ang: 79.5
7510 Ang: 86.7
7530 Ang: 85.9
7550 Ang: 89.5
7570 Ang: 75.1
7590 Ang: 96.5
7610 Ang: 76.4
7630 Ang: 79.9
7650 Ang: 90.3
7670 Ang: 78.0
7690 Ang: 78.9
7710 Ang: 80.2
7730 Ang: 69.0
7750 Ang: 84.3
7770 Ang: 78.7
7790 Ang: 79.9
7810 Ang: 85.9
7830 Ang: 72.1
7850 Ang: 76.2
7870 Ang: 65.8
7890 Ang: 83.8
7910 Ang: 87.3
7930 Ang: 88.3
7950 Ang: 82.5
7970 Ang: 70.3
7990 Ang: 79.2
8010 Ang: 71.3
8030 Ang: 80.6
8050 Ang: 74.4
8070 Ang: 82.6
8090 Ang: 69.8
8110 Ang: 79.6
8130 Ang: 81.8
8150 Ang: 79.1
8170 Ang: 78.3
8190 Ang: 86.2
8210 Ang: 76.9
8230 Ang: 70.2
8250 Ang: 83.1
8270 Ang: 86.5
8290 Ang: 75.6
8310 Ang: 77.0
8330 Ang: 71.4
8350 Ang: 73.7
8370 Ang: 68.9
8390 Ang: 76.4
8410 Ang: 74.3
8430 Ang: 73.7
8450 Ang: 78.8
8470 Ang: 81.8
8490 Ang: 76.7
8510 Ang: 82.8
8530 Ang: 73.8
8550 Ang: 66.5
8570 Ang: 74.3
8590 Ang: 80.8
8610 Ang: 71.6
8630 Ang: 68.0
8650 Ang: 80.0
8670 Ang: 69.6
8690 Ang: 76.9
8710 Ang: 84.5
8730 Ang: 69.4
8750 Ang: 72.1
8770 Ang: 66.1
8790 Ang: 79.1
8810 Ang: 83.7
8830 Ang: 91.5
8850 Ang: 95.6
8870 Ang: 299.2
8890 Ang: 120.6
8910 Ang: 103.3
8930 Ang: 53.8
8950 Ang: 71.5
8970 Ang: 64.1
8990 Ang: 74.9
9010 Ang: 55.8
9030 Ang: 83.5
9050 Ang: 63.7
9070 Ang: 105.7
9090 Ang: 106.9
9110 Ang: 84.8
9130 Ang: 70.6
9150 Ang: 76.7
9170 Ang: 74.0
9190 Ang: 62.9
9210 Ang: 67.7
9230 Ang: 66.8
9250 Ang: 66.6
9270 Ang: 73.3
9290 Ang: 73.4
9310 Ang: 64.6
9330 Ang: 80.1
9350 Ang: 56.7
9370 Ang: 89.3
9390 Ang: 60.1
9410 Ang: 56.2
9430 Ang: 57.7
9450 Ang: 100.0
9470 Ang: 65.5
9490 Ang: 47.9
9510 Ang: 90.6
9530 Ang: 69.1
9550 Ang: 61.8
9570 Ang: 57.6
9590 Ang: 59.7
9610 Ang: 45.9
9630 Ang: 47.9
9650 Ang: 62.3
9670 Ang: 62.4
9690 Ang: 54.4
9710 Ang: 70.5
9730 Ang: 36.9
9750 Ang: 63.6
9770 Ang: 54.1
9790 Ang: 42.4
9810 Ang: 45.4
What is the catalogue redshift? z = 0.35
